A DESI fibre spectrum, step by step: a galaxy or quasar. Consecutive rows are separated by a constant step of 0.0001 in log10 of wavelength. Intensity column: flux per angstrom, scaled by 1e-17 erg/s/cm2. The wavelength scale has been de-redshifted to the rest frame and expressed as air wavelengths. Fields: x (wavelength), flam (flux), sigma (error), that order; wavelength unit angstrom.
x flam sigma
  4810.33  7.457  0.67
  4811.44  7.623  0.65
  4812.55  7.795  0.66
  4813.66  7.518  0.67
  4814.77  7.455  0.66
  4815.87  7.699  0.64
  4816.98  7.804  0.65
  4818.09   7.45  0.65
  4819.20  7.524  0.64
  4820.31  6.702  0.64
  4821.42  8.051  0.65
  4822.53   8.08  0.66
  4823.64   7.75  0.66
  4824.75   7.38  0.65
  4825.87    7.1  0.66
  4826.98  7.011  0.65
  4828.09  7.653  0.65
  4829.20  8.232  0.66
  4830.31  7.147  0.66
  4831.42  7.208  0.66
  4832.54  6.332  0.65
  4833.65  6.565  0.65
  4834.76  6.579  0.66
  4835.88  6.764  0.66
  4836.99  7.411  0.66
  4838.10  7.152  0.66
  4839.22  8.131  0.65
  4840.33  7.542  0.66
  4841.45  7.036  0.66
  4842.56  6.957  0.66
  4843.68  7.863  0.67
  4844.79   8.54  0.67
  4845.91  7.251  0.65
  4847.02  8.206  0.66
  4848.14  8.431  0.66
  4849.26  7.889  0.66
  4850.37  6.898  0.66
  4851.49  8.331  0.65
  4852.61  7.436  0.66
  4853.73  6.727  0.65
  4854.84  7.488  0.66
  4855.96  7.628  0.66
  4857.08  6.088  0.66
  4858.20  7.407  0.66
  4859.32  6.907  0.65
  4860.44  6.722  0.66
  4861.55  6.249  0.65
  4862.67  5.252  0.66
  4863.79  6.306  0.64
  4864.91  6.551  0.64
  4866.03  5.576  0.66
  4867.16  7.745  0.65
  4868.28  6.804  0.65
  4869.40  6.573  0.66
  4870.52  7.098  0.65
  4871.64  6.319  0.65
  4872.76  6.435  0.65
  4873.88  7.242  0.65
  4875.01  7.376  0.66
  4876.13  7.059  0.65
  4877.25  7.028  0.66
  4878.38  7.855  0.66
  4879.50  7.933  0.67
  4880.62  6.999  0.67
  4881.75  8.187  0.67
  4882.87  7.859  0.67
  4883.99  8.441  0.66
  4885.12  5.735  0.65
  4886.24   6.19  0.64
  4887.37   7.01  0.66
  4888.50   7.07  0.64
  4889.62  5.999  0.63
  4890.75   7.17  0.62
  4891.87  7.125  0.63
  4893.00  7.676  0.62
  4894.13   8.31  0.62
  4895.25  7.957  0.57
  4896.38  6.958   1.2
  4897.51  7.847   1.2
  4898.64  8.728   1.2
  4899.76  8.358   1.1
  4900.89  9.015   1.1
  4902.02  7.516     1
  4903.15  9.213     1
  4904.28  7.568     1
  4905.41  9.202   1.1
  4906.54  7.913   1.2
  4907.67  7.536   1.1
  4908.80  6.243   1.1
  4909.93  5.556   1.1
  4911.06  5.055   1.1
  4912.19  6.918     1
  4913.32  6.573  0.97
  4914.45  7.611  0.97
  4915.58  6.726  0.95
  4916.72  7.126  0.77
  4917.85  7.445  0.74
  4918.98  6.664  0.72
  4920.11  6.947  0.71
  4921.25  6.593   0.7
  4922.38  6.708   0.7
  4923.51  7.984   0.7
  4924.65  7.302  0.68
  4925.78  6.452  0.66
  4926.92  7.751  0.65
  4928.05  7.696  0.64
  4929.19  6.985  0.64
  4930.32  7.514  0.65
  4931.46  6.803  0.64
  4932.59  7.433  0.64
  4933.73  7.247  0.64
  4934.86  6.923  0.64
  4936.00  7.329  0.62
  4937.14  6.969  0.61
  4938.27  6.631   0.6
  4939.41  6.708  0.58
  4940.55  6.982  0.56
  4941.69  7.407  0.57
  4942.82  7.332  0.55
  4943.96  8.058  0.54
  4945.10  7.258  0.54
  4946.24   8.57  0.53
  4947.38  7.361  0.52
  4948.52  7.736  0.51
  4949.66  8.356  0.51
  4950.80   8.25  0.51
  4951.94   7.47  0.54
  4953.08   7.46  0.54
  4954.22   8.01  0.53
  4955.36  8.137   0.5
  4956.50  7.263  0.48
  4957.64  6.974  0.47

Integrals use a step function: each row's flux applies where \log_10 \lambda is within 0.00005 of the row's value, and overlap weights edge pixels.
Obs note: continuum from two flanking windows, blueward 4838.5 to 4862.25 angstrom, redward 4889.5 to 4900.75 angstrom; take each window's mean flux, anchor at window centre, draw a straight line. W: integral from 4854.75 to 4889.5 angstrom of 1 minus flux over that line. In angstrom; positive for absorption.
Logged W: 2.9 angstrom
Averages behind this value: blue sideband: 7.4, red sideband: 7.73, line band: 6.92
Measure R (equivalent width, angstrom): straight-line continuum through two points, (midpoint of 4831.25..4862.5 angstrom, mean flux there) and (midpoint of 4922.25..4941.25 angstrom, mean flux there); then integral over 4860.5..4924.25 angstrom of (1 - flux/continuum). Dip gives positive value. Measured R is 0.3 angstrom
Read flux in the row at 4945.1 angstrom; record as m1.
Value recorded 7.258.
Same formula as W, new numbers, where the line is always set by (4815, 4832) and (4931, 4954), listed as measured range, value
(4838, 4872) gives 1.6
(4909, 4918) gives 1.1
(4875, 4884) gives -0.2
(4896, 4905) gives -0.9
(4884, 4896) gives 0.6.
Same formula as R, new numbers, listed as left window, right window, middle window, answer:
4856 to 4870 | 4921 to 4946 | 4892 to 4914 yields -2.1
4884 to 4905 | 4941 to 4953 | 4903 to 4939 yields 2.5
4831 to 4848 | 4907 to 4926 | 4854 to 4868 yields 1.0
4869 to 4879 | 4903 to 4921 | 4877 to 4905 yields -2.2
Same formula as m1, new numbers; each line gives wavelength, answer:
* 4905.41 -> 9.202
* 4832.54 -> 6.332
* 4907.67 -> 7.536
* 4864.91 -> 6.551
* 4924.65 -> 7.302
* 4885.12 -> 5.735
